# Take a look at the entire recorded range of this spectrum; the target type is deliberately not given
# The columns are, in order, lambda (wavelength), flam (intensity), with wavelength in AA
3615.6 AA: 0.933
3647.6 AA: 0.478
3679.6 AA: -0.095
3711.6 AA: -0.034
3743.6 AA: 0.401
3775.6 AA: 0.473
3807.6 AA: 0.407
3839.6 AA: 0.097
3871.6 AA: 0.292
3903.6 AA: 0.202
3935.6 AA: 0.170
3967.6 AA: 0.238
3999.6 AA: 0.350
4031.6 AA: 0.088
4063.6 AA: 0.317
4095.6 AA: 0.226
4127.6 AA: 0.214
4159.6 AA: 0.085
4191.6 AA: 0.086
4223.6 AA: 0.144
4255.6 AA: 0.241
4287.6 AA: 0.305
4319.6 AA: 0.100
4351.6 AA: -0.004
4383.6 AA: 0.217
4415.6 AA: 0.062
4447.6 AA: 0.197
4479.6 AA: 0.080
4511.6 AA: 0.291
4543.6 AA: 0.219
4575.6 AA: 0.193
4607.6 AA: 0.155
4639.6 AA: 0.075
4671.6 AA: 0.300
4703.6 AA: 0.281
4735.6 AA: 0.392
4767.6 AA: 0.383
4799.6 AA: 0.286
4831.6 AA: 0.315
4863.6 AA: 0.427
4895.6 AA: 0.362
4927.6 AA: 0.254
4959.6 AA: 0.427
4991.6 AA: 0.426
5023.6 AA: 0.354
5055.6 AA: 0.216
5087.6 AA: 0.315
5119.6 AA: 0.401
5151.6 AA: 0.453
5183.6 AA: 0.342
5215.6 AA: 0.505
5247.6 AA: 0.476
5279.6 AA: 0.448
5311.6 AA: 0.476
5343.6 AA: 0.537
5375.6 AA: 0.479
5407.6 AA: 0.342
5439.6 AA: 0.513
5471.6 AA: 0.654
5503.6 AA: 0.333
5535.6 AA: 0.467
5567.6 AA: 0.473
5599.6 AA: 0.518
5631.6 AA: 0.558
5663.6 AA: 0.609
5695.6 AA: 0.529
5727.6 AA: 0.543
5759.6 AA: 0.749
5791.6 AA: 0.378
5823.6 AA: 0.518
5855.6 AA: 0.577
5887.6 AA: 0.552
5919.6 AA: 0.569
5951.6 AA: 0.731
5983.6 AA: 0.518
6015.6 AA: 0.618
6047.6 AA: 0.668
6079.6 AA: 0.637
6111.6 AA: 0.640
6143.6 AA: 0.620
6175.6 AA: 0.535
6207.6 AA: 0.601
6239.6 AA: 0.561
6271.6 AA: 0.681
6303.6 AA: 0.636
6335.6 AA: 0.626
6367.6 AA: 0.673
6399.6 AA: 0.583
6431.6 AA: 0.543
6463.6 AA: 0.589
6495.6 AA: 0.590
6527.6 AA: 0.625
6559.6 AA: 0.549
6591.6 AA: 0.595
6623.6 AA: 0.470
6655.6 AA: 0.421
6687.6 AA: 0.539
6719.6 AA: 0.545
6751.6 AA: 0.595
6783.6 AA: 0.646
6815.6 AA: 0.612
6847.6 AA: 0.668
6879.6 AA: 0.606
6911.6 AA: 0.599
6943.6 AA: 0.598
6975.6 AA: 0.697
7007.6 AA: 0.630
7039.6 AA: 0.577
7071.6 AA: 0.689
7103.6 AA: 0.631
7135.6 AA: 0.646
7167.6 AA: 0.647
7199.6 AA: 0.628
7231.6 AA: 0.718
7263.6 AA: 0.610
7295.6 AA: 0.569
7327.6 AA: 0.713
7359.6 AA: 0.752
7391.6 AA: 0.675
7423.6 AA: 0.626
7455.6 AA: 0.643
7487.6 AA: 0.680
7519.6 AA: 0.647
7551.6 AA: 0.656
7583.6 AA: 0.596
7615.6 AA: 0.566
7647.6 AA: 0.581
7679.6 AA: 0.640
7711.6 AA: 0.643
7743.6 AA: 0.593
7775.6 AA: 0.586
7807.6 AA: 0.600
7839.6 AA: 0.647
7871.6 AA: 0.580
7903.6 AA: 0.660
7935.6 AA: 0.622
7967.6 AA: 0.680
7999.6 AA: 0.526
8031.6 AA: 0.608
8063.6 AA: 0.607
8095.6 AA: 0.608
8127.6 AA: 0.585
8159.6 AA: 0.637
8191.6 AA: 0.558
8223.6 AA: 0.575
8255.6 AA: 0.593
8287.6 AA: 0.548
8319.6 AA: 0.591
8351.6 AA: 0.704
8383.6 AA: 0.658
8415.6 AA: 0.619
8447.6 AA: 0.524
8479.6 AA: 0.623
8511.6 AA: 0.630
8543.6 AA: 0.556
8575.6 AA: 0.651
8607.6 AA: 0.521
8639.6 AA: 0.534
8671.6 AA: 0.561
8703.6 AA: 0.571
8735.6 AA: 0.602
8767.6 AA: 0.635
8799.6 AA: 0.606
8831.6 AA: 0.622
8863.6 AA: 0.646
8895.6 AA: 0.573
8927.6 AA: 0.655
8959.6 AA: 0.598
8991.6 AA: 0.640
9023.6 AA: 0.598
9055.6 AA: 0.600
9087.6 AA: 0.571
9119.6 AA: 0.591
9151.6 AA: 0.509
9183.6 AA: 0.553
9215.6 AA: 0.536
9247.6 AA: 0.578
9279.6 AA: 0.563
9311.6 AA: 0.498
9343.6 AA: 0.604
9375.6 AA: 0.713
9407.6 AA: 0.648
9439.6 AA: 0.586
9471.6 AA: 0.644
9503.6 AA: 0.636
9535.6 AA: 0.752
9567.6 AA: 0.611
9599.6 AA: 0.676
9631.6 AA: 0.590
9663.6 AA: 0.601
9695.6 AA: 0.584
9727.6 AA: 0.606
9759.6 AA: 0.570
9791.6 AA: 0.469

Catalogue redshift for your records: 0.28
